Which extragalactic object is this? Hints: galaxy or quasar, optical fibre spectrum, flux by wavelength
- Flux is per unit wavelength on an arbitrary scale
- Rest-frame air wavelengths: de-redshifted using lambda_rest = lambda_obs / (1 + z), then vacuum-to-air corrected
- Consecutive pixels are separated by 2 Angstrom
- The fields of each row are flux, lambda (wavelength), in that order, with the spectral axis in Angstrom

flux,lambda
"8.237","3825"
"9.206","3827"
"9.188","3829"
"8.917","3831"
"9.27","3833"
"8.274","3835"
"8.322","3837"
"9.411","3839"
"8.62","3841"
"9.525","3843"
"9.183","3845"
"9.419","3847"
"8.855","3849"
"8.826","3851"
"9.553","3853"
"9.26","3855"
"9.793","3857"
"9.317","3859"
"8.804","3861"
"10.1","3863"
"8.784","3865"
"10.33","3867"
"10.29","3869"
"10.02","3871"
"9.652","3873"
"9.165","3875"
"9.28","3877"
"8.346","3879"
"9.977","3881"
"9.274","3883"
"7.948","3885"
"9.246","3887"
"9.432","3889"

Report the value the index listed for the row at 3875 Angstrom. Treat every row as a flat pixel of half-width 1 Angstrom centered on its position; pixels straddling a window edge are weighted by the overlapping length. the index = 9.165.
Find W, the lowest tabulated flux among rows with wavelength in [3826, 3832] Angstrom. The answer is 8.917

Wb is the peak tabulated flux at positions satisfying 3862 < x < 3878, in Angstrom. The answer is 10.33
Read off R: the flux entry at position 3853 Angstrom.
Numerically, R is 9.553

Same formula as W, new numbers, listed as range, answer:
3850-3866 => 8.784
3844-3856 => 8.826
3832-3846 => 8.274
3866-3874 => 9.652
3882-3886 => 7.948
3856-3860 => 9.317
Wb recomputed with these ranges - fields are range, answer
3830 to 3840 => 9.411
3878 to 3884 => 9.977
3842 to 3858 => 9.793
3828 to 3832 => 9.188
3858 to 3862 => 9.317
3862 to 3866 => 10.1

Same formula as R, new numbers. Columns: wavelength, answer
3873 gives 9.652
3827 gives 9.206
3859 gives 9.317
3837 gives 8.322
